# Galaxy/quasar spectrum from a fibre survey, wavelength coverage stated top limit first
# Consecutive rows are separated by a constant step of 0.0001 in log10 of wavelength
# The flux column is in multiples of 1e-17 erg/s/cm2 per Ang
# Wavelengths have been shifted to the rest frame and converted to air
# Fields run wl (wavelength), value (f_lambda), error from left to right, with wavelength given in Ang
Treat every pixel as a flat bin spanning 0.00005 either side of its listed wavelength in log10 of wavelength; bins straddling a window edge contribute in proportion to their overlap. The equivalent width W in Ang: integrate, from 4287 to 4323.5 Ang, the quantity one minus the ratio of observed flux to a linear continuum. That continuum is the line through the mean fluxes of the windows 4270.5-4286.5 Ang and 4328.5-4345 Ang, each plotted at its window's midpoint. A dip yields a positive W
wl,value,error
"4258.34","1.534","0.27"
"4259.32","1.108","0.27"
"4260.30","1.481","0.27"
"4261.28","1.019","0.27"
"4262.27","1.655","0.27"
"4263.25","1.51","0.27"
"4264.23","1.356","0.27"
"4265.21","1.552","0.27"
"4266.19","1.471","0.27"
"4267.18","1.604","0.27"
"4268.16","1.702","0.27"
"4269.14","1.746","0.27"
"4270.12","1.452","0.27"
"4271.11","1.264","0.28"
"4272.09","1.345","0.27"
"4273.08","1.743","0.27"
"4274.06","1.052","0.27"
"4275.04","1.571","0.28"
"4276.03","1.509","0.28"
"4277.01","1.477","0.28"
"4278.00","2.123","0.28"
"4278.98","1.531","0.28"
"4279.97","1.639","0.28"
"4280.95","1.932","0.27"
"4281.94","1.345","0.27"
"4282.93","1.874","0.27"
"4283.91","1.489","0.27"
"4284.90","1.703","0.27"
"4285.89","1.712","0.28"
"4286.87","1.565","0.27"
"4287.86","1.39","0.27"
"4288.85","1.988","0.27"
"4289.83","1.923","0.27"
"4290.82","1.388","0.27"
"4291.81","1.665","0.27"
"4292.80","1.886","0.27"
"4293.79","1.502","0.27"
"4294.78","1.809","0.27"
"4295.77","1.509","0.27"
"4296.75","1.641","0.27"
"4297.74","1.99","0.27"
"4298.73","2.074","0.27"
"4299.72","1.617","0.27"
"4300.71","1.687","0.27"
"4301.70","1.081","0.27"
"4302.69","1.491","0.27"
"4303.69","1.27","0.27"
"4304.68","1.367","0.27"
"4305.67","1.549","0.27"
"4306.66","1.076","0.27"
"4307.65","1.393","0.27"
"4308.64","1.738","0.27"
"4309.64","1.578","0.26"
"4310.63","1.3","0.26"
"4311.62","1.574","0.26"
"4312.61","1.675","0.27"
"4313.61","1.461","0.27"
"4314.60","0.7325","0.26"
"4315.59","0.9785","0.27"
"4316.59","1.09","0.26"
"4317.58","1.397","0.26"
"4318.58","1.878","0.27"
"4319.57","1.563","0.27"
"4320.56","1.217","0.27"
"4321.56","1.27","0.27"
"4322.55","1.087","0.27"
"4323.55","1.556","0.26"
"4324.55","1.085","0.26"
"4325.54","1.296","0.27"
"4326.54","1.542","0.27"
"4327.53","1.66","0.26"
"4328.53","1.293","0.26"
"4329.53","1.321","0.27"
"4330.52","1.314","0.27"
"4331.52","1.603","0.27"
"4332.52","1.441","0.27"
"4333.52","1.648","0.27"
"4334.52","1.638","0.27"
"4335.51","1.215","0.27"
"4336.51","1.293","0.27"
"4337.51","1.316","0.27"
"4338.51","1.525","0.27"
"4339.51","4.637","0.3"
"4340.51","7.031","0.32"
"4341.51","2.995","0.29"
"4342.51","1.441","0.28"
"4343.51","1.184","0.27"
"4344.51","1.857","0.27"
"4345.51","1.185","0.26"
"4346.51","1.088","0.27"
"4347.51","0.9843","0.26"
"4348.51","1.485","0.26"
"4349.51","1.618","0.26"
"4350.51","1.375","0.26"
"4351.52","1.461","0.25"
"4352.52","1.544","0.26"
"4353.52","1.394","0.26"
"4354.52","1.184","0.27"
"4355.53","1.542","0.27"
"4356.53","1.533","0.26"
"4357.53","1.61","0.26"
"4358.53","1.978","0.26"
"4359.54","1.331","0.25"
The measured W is 6.0 Ang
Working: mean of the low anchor 1.58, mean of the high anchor 2.07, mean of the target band 1.5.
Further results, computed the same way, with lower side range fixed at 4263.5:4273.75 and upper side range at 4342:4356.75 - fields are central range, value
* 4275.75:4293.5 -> -2.19 Ang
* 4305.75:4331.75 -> 1.17 Ang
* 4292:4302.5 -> -1.45 Ang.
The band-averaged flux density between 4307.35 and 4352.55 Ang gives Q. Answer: 1.62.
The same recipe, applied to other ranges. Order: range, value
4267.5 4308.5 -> 1.59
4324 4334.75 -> 1.44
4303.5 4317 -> 1.34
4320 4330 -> 1.33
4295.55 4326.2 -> 1.43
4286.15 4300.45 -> 1.71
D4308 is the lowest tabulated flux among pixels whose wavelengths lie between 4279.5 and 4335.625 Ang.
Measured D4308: 0.7325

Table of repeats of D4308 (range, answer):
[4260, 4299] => 1.019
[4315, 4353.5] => 0.9785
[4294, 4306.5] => 1.081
